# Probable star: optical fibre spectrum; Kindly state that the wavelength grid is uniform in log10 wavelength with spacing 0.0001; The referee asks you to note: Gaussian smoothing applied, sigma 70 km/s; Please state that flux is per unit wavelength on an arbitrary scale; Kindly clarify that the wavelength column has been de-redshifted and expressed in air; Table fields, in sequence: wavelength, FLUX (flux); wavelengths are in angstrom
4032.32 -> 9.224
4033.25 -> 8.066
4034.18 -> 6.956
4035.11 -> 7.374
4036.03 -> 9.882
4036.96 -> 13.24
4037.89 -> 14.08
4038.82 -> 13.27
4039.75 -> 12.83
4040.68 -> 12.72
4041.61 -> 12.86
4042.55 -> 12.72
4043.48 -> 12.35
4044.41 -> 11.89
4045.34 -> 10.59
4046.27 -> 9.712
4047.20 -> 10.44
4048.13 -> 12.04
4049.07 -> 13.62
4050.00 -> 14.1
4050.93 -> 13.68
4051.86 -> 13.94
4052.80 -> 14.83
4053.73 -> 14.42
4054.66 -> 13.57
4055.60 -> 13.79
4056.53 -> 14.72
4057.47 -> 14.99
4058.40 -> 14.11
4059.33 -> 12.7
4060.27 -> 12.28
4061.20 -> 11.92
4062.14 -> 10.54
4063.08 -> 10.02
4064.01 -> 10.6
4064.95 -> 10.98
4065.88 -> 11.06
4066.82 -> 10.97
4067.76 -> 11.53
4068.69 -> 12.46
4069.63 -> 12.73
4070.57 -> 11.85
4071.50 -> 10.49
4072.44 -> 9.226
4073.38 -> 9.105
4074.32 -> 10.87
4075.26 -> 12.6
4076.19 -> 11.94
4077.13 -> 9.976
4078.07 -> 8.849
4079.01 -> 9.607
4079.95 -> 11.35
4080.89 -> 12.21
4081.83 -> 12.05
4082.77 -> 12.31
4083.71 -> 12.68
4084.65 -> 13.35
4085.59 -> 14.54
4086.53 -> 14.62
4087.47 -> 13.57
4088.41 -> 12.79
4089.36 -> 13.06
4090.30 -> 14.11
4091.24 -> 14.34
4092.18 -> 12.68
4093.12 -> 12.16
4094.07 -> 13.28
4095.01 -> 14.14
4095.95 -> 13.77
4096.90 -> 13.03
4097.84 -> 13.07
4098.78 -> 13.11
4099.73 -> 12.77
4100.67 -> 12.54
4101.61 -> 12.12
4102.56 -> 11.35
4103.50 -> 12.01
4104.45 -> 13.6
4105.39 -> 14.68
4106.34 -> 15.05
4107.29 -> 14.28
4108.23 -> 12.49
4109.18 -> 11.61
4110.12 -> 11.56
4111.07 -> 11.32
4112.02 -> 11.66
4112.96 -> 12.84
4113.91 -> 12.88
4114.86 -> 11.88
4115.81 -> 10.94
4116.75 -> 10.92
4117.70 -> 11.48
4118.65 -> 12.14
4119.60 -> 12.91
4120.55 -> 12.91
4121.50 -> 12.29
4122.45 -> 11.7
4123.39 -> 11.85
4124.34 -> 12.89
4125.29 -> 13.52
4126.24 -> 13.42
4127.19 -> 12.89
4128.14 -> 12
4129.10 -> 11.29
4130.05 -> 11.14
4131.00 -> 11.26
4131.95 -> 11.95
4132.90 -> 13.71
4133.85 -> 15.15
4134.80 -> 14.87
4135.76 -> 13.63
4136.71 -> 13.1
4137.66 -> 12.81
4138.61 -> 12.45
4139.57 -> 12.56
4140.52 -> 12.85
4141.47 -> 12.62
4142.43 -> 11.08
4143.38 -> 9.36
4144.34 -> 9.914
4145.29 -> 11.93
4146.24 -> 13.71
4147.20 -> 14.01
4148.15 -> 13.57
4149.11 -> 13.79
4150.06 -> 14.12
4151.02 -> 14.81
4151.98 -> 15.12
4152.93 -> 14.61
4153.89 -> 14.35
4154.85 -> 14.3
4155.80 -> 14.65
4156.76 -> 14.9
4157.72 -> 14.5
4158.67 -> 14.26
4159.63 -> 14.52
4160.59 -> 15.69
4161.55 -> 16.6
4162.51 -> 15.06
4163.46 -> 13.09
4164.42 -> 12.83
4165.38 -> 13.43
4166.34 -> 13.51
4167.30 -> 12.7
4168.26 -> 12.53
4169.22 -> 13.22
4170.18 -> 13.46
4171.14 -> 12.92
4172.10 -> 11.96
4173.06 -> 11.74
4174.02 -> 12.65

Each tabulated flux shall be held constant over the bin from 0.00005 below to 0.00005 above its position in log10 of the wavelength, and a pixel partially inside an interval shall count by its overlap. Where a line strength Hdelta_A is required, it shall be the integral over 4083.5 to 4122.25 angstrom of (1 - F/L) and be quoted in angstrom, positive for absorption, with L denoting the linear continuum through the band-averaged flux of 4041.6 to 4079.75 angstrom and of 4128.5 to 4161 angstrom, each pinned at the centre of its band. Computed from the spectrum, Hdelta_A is -0.7 angstrom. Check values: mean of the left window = 11.9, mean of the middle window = 12.8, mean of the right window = 13.3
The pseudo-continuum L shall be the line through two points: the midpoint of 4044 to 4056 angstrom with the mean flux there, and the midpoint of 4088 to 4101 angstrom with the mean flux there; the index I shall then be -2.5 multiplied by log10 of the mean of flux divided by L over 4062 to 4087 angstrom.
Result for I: 0.142 mag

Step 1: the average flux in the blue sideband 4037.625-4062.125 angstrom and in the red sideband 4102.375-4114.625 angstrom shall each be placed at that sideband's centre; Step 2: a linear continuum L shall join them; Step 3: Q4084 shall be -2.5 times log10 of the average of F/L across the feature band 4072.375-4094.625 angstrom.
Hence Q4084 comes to 0.05 mag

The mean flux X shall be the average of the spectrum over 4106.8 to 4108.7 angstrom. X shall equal 13.4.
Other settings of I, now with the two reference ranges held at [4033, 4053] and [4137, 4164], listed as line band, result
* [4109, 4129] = 0.08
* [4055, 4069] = 0.00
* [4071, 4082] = 0.17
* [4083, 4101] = -0.06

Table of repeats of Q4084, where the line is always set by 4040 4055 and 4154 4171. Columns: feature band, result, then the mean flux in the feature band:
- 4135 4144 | 0.12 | 12.3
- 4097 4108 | 0.02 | 13.1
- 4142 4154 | 0.07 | 13.1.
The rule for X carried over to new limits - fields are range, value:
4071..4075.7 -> 10.5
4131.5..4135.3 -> 13.9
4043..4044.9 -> 12.1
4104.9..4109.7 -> 13.6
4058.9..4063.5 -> 11.5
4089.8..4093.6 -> 13.3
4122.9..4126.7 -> 12.9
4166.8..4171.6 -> 13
